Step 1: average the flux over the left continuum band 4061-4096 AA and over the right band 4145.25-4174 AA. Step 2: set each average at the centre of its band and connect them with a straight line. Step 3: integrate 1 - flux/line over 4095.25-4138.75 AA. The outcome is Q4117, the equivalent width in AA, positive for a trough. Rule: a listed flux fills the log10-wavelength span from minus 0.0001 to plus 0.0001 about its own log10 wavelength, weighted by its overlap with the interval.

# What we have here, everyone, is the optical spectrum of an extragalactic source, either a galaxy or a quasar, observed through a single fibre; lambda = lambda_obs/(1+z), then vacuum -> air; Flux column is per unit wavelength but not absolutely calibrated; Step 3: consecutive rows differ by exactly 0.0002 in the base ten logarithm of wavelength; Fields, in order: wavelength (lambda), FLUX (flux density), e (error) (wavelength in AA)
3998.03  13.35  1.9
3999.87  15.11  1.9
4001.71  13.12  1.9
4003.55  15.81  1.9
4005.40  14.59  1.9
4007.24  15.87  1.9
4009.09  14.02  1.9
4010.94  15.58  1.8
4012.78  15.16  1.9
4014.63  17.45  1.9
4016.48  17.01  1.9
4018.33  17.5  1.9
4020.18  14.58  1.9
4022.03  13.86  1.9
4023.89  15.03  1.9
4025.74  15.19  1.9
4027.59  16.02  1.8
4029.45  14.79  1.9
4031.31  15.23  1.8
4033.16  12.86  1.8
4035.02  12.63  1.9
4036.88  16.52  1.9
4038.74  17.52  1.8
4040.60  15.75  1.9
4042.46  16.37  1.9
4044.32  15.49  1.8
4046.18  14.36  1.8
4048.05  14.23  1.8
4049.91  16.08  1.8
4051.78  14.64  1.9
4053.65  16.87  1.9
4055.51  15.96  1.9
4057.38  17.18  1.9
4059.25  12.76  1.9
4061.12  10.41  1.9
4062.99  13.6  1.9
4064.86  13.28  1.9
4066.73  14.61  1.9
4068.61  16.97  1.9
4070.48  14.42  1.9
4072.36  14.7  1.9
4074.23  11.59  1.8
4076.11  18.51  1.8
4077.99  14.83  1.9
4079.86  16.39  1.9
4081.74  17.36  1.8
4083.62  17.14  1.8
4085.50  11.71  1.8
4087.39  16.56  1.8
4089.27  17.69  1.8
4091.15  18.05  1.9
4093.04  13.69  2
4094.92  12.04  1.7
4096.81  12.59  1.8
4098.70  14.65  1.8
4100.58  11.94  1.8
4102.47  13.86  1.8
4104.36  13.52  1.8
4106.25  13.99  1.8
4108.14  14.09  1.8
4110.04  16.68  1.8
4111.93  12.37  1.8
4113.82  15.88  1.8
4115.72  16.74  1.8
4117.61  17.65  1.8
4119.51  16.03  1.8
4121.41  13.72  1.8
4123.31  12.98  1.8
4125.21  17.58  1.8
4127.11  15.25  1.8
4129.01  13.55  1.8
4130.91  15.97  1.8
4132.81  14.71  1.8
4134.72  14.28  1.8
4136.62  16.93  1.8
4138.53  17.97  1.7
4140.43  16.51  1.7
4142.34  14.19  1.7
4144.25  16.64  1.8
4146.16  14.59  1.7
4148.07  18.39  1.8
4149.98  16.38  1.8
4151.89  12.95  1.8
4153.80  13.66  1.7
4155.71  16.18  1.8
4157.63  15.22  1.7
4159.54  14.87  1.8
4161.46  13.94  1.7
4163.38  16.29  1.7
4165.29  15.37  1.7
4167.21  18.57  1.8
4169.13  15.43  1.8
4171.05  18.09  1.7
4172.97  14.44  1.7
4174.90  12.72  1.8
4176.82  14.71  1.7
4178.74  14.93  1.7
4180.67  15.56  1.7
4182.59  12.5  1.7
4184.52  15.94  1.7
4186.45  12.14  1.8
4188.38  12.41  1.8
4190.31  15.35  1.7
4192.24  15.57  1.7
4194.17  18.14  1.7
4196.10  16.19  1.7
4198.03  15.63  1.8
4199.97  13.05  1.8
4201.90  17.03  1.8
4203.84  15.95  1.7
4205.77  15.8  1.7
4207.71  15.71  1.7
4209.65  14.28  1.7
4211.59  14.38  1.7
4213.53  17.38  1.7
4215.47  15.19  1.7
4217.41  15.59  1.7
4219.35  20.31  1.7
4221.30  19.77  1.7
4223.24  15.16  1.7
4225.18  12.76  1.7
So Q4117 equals 1.4 AA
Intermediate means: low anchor 15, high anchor 15.6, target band 14.8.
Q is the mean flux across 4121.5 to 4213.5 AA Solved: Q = 15.3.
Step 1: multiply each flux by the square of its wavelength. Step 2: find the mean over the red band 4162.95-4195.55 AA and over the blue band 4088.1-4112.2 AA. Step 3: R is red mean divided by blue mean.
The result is 1.1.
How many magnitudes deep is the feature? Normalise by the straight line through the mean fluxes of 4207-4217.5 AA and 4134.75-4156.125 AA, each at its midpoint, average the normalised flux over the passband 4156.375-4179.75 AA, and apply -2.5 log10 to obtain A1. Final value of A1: 0.02 mag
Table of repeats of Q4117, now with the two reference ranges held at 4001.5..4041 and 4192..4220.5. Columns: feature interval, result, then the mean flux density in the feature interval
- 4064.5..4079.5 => 0.5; 15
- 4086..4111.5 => 1.9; 14.5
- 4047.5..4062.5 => 0.7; 14.7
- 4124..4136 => 0.4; 15.2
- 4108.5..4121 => 0.0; 15.7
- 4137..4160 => 0.2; 15.7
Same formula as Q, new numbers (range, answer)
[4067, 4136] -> 15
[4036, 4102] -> 15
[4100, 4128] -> 14.9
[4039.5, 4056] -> 15.5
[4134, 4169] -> 15.7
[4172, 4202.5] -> 14.7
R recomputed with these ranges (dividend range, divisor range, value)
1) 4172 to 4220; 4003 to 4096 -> 1.07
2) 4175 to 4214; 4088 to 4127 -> 1.06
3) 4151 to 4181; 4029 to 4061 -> 1.06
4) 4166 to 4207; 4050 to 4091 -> 1.06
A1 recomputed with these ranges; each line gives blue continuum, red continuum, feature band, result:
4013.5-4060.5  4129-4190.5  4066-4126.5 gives 0.021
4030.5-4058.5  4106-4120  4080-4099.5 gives 0.019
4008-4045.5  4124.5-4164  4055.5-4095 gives 0.031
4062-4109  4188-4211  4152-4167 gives 0.006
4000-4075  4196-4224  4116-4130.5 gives 0.014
